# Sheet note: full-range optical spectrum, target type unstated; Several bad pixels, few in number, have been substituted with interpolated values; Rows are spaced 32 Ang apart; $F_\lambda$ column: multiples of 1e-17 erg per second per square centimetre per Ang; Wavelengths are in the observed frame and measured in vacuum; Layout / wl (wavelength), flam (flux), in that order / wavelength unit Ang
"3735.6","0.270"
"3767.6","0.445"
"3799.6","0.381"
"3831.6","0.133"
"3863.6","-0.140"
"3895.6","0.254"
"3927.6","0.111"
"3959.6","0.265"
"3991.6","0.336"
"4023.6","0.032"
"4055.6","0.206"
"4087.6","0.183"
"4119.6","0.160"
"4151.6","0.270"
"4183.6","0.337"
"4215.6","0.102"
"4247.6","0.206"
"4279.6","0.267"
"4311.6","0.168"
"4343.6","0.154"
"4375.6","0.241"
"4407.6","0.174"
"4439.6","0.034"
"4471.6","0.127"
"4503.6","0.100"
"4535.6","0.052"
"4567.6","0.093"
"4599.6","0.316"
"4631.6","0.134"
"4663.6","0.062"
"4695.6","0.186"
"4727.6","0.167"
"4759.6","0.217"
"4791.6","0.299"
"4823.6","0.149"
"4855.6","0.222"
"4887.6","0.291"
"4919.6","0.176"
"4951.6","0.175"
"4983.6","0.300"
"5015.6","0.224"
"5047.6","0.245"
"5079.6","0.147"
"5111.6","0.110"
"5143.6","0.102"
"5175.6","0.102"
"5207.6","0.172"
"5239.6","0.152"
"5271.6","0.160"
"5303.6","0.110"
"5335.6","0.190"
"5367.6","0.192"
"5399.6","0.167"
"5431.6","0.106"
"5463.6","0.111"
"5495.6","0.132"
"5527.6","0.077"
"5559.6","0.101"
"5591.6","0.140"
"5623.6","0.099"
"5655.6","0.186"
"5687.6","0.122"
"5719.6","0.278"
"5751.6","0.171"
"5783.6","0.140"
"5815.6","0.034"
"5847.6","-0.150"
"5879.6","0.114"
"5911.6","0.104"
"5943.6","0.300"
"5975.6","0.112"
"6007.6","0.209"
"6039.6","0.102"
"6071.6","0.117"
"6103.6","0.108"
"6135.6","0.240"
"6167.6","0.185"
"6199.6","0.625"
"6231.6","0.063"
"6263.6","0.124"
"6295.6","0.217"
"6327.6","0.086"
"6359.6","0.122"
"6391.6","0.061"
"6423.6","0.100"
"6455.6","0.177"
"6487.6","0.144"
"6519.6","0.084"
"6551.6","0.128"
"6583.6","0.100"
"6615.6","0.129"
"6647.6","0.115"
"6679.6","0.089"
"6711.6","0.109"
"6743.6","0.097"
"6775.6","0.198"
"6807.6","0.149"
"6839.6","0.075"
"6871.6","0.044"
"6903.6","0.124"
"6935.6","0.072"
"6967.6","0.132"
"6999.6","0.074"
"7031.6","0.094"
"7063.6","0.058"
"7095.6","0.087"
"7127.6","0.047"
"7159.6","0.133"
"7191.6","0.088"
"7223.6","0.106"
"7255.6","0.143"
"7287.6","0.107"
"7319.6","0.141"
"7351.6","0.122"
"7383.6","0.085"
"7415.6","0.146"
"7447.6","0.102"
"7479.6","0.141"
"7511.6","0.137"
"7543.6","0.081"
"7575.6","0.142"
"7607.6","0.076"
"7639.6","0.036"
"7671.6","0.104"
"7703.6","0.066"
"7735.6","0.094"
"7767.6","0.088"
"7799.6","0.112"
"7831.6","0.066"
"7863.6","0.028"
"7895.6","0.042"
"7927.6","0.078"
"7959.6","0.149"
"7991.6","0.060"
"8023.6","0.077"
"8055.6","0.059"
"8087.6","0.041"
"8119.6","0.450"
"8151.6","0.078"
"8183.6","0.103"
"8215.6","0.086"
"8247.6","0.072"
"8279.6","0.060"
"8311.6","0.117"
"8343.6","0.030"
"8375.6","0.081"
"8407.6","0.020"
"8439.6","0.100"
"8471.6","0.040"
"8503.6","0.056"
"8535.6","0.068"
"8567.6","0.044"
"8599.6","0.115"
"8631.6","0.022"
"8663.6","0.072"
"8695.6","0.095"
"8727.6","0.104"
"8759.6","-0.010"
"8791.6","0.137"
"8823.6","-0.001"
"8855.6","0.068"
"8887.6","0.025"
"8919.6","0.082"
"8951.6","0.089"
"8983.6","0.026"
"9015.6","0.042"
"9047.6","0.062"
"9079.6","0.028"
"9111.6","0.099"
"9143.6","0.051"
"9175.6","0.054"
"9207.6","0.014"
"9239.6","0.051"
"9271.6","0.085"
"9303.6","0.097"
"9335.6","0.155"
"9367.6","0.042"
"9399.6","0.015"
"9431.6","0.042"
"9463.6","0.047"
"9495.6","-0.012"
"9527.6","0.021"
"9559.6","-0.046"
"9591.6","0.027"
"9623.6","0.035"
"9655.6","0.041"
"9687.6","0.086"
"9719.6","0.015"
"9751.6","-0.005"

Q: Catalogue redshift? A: 0.237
